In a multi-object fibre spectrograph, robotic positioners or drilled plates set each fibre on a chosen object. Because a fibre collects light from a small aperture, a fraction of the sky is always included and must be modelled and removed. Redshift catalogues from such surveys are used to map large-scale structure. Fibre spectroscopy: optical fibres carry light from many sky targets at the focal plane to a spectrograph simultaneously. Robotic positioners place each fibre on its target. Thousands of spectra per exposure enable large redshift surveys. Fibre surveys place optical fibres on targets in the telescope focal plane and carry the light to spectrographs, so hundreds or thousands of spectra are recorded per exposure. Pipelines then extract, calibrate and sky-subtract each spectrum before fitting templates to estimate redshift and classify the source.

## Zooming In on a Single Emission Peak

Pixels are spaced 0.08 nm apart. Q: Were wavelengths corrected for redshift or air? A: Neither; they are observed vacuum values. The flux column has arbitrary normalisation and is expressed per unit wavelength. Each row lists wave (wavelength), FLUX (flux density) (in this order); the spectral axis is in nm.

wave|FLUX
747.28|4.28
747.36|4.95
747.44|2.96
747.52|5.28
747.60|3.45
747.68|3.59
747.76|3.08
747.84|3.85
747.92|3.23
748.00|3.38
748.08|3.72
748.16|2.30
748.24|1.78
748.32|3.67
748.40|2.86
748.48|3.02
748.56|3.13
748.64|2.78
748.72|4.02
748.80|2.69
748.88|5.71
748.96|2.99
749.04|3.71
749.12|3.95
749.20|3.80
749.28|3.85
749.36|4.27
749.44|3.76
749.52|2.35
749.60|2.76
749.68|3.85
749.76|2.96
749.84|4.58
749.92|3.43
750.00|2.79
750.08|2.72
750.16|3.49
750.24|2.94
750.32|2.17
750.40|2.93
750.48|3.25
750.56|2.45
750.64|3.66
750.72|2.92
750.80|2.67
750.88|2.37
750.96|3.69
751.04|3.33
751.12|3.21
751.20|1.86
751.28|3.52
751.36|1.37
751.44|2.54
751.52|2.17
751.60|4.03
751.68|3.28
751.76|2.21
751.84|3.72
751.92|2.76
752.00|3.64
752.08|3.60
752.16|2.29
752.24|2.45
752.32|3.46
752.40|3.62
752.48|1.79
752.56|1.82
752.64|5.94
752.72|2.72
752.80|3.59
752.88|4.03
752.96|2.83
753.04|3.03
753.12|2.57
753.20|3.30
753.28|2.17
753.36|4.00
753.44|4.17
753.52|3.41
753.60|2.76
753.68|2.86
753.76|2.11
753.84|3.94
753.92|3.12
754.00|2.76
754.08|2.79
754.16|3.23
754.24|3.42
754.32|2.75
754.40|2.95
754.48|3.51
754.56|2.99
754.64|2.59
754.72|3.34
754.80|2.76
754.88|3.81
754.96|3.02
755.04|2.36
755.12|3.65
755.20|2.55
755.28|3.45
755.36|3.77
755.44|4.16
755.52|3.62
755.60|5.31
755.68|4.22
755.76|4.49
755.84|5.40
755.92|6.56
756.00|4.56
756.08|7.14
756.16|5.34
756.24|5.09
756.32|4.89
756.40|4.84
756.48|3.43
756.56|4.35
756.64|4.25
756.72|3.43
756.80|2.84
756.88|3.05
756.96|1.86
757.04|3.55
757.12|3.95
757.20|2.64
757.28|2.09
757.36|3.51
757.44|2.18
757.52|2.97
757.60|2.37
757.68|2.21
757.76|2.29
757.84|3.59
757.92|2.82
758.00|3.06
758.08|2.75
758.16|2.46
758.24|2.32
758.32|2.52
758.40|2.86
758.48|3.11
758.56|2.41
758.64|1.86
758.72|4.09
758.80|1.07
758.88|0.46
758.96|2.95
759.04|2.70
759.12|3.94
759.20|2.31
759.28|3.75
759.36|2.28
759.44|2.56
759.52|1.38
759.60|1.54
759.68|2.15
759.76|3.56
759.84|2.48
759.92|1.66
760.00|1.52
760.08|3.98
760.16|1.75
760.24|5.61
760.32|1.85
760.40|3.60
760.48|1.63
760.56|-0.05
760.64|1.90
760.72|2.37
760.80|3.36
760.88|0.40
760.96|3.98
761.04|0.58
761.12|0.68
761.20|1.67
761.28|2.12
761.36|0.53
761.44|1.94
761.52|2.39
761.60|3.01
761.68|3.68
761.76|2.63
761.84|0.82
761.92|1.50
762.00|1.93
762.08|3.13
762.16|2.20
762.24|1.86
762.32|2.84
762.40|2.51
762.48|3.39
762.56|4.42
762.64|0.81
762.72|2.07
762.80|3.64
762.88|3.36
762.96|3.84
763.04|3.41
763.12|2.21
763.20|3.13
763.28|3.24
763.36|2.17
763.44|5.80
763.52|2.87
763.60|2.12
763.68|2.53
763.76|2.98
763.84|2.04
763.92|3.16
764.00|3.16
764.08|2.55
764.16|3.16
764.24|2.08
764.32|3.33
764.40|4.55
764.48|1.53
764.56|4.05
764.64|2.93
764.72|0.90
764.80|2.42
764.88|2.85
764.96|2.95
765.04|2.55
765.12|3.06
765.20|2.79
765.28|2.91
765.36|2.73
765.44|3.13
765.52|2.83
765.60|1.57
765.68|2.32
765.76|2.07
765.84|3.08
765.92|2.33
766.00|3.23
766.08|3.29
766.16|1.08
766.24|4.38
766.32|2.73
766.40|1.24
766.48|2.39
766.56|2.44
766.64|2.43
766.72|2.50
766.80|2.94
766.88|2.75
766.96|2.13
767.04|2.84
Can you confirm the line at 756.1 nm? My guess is [O III]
